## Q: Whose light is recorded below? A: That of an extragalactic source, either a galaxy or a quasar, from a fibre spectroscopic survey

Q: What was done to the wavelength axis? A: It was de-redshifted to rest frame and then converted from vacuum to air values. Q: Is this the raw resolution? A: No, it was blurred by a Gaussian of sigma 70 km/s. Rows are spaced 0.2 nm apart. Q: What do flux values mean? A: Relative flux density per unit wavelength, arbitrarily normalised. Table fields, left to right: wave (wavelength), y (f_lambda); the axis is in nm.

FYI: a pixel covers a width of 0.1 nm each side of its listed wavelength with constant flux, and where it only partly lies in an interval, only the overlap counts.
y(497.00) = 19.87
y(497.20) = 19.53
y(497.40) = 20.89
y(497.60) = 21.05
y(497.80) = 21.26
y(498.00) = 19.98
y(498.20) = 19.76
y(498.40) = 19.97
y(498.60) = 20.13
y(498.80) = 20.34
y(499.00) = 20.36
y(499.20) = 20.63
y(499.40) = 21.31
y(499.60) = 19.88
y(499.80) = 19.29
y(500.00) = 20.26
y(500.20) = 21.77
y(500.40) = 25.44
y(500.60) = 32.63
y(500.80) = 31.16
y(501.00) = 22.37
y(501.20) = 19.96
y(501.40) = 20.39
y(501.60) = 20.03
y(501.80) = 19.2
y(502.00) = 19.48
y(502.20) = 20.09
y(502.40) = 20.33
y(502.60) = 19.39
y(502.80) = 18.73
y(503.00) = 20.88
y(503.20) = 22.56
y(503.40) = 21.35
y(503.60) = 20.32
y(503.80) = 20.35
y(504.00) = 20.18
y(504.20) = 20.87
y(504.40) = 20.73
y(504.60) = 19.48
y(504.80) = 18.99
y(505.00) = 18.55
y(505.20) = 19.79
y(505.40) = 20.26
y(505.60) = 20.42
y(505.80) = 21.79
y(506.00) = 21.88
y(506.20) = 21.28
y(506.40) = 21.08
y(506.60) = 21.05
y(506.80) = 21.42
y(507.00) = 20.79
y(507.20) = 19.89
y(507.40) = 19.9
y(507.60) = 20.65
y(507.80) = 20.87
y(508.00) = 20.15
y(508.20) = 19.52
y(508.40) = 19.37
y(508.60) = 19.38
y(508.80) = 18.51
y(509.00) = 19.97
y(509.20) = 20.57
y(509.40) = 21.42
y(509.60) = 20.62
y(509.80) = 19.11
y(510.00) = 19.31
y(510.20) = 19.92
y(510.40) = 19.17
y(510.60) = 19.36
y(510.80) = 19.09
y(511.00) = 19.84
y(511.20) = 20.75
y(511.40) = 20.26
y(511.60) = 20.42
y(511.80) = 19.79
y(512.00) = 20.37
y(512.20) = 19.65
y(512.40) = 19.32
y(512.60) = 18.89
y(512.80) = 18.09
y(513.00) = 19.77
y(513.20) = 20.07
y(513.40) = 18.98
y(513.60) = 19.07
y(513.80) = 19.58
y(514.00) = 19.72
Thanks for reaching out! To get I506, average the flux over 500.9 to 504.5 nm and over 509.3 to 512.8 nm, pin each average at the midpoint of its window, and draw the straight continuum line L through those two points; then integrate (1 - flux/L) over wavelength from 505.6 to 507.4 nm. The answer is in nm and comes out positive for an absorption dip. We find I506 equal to -0.082 nm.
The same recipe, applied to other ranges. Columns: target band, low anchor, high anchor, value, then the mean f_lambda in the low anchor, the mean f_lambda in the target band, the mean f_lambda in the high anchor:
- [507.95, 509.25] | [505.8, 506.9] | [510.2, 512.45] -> 0.07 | 21.4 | 19.6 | 19.8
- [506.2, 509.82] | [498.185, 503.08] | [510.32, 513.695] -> -0.01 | 21.4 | 20.3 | 19.6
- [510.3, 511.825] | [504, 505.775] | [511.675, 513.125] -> -0.02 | 20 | 19.8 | 19.4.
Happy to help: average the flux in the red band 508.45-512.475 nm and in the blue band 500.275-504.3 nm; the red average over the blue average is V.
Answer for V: 0.91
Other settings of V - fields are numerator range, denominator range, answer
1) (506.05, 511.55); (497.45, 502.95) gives 0.95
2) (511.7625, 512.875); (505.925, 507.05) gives 0.91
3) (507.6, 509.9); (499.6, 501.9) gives 0.88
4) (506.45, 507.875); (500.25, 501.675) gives 0.84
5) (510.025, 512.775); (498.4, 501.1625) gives 0.87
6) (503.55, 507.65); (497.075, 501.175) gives 0.94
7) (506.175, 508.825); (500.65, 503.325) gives 0.95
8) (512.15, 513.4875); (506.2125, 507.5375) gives 0.93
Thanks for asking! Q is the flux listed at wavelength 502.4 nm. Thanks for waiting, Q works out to 20.33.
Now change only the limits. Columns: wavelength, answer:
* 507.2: 19.89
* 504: 20.18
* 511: 19.84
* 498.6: 20.13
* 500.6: 32.63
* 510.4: 19.17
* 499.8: 19.29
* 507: 20.79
